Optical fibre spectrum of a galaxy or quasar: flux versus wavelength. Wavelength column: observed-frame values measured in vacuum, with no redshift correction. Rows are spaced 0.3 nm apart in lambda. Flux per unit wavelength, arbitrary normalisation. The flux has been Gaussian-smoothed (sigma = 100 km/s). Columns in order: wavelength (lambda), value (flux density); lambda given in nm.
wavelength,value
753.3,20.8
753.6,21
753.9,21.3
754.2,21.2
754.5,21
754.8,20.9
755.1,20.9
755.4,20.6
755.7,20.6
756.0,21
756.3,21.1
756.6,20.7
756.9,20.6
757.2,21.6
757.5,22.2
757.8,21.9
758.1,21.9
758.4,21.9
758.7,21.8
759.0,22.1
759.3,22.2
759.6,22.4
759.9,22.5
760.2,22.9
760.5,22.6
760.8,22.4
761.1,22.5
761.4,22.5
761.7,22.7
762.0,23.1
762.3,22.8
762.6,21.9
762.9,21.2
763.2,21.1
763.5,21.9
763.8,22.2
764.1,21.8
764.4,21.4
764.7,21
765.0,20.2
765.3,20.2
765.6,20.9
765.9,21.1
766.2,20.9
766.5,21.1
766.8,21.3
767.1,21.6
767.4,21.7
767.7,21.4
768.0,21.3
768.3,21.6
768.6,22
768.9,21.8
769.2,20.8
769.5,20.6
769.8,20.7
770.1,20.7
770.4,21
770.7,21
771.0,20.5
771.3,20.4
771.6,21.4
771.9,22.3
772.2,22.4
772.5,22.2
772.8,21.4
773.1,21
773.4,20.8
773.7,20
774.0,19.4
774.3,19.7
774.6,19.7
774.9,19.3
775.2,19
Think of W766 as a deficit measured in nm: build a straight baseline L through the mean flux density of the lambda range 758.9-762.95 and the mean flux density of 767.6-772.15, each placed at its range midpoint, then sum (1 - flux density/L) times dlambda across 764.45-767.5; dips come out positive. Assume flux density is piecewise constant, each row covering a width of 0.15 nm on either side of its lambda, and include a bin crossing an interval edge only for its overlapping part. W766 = 0.10 nm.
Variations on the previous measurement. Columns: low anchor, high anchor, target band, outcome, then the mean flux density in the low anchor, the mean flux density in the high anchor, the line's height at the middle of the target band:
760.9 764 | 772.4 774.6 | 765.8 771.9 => 0.017 nm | 22.2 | 20.5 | 21.2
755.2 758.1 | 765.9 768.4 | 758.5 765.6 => -0.230 nm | 21.2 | 21.3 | 21.3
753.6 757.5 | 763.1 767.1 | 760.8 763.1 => -0.135 nm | 21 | 21.2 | 21.1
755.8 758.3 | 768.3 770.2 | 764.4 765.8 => 0.036 nm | 21.4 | 21.1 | 21.2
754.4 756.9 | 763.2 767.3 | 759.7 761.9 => -0.163 nm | 20.8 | 21.2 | 21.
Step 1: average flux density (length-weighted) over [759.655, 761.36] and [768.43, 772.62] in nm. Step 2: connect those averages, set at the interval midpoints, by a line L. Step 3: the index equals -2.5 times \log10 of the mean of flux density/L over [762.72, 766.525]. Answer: 0.04 mag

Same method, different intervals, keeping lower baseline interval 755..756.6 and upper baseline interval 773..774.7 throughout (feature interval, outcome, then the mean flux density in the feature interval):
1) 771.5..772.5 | -0.10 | 22.1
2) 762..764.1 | -0.07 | 21.9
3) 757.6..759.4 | -0.06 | 22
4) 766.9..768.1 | -0.06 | 21.5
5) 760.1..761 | -0.10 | 22.6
